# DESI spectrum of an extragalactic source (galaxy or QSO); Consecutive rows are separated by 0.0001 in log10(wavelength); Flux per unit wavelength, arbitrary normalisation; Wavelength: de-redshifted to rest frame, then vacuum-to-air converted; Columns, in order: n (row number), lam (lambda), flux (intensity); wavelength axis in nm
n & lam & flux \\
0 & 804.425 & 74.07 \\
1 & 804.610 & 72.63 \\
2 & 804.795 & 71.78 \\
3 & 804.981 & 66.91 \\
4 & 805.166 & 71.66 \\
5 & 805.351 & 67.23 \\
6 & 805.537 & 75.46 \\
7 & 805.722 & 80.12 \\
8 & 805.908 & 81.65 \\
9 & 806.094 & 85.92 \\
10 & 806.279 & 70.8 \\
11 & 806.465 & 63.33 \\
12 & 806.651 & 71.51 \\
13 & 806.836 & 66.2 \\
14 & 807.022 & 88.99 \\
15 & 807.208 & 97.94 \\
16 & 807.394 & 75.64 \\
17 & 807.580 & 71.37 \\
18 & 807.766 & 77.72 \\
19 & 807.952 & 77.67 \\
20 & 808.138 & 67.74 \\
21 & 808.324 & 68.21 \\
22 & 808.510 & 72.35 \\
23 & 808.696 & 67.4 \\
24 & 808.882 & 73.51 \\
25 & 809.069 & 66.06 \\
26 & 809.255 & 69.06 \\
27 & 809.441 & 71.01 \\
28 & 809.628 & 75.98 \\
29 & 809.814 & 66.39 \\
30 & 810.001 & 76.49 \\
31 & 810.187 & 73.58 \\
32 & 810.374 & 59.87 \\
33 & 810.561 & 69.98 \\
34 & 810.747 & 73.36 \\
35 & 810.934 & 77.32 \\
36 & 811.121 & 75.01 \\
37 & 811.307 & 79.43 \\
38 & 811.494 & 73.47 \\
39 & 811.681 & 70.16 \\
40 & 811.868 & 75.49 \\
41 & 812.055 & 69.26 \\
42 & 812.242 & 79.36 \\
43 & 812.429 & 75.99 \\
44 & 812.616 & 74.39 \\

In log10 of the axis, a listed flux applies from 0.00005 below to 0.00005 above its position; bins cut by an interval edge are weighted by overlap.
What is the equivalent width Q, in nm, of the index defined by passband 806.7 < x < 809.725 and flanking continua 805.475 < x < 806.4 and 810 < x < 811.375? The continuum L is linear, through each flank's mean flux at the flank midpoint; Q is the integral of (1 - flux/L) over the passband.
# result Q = 0.07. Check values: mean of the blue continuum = 78.4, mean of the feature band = 74.1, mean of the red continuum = 72.8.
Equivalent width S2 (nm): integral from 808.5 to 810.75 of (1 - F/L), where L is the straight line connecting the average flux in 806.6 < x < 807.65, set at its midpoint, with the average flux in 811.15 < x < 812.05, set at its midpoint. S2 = 0.18 nm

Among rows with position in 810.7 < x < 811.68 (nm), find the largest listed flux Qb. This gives 79.43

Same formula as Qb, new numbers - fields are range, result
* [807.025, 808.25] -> 97.94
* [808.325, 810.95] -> 77.32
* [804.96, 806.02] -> 81.65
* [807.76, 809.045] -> 77.72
